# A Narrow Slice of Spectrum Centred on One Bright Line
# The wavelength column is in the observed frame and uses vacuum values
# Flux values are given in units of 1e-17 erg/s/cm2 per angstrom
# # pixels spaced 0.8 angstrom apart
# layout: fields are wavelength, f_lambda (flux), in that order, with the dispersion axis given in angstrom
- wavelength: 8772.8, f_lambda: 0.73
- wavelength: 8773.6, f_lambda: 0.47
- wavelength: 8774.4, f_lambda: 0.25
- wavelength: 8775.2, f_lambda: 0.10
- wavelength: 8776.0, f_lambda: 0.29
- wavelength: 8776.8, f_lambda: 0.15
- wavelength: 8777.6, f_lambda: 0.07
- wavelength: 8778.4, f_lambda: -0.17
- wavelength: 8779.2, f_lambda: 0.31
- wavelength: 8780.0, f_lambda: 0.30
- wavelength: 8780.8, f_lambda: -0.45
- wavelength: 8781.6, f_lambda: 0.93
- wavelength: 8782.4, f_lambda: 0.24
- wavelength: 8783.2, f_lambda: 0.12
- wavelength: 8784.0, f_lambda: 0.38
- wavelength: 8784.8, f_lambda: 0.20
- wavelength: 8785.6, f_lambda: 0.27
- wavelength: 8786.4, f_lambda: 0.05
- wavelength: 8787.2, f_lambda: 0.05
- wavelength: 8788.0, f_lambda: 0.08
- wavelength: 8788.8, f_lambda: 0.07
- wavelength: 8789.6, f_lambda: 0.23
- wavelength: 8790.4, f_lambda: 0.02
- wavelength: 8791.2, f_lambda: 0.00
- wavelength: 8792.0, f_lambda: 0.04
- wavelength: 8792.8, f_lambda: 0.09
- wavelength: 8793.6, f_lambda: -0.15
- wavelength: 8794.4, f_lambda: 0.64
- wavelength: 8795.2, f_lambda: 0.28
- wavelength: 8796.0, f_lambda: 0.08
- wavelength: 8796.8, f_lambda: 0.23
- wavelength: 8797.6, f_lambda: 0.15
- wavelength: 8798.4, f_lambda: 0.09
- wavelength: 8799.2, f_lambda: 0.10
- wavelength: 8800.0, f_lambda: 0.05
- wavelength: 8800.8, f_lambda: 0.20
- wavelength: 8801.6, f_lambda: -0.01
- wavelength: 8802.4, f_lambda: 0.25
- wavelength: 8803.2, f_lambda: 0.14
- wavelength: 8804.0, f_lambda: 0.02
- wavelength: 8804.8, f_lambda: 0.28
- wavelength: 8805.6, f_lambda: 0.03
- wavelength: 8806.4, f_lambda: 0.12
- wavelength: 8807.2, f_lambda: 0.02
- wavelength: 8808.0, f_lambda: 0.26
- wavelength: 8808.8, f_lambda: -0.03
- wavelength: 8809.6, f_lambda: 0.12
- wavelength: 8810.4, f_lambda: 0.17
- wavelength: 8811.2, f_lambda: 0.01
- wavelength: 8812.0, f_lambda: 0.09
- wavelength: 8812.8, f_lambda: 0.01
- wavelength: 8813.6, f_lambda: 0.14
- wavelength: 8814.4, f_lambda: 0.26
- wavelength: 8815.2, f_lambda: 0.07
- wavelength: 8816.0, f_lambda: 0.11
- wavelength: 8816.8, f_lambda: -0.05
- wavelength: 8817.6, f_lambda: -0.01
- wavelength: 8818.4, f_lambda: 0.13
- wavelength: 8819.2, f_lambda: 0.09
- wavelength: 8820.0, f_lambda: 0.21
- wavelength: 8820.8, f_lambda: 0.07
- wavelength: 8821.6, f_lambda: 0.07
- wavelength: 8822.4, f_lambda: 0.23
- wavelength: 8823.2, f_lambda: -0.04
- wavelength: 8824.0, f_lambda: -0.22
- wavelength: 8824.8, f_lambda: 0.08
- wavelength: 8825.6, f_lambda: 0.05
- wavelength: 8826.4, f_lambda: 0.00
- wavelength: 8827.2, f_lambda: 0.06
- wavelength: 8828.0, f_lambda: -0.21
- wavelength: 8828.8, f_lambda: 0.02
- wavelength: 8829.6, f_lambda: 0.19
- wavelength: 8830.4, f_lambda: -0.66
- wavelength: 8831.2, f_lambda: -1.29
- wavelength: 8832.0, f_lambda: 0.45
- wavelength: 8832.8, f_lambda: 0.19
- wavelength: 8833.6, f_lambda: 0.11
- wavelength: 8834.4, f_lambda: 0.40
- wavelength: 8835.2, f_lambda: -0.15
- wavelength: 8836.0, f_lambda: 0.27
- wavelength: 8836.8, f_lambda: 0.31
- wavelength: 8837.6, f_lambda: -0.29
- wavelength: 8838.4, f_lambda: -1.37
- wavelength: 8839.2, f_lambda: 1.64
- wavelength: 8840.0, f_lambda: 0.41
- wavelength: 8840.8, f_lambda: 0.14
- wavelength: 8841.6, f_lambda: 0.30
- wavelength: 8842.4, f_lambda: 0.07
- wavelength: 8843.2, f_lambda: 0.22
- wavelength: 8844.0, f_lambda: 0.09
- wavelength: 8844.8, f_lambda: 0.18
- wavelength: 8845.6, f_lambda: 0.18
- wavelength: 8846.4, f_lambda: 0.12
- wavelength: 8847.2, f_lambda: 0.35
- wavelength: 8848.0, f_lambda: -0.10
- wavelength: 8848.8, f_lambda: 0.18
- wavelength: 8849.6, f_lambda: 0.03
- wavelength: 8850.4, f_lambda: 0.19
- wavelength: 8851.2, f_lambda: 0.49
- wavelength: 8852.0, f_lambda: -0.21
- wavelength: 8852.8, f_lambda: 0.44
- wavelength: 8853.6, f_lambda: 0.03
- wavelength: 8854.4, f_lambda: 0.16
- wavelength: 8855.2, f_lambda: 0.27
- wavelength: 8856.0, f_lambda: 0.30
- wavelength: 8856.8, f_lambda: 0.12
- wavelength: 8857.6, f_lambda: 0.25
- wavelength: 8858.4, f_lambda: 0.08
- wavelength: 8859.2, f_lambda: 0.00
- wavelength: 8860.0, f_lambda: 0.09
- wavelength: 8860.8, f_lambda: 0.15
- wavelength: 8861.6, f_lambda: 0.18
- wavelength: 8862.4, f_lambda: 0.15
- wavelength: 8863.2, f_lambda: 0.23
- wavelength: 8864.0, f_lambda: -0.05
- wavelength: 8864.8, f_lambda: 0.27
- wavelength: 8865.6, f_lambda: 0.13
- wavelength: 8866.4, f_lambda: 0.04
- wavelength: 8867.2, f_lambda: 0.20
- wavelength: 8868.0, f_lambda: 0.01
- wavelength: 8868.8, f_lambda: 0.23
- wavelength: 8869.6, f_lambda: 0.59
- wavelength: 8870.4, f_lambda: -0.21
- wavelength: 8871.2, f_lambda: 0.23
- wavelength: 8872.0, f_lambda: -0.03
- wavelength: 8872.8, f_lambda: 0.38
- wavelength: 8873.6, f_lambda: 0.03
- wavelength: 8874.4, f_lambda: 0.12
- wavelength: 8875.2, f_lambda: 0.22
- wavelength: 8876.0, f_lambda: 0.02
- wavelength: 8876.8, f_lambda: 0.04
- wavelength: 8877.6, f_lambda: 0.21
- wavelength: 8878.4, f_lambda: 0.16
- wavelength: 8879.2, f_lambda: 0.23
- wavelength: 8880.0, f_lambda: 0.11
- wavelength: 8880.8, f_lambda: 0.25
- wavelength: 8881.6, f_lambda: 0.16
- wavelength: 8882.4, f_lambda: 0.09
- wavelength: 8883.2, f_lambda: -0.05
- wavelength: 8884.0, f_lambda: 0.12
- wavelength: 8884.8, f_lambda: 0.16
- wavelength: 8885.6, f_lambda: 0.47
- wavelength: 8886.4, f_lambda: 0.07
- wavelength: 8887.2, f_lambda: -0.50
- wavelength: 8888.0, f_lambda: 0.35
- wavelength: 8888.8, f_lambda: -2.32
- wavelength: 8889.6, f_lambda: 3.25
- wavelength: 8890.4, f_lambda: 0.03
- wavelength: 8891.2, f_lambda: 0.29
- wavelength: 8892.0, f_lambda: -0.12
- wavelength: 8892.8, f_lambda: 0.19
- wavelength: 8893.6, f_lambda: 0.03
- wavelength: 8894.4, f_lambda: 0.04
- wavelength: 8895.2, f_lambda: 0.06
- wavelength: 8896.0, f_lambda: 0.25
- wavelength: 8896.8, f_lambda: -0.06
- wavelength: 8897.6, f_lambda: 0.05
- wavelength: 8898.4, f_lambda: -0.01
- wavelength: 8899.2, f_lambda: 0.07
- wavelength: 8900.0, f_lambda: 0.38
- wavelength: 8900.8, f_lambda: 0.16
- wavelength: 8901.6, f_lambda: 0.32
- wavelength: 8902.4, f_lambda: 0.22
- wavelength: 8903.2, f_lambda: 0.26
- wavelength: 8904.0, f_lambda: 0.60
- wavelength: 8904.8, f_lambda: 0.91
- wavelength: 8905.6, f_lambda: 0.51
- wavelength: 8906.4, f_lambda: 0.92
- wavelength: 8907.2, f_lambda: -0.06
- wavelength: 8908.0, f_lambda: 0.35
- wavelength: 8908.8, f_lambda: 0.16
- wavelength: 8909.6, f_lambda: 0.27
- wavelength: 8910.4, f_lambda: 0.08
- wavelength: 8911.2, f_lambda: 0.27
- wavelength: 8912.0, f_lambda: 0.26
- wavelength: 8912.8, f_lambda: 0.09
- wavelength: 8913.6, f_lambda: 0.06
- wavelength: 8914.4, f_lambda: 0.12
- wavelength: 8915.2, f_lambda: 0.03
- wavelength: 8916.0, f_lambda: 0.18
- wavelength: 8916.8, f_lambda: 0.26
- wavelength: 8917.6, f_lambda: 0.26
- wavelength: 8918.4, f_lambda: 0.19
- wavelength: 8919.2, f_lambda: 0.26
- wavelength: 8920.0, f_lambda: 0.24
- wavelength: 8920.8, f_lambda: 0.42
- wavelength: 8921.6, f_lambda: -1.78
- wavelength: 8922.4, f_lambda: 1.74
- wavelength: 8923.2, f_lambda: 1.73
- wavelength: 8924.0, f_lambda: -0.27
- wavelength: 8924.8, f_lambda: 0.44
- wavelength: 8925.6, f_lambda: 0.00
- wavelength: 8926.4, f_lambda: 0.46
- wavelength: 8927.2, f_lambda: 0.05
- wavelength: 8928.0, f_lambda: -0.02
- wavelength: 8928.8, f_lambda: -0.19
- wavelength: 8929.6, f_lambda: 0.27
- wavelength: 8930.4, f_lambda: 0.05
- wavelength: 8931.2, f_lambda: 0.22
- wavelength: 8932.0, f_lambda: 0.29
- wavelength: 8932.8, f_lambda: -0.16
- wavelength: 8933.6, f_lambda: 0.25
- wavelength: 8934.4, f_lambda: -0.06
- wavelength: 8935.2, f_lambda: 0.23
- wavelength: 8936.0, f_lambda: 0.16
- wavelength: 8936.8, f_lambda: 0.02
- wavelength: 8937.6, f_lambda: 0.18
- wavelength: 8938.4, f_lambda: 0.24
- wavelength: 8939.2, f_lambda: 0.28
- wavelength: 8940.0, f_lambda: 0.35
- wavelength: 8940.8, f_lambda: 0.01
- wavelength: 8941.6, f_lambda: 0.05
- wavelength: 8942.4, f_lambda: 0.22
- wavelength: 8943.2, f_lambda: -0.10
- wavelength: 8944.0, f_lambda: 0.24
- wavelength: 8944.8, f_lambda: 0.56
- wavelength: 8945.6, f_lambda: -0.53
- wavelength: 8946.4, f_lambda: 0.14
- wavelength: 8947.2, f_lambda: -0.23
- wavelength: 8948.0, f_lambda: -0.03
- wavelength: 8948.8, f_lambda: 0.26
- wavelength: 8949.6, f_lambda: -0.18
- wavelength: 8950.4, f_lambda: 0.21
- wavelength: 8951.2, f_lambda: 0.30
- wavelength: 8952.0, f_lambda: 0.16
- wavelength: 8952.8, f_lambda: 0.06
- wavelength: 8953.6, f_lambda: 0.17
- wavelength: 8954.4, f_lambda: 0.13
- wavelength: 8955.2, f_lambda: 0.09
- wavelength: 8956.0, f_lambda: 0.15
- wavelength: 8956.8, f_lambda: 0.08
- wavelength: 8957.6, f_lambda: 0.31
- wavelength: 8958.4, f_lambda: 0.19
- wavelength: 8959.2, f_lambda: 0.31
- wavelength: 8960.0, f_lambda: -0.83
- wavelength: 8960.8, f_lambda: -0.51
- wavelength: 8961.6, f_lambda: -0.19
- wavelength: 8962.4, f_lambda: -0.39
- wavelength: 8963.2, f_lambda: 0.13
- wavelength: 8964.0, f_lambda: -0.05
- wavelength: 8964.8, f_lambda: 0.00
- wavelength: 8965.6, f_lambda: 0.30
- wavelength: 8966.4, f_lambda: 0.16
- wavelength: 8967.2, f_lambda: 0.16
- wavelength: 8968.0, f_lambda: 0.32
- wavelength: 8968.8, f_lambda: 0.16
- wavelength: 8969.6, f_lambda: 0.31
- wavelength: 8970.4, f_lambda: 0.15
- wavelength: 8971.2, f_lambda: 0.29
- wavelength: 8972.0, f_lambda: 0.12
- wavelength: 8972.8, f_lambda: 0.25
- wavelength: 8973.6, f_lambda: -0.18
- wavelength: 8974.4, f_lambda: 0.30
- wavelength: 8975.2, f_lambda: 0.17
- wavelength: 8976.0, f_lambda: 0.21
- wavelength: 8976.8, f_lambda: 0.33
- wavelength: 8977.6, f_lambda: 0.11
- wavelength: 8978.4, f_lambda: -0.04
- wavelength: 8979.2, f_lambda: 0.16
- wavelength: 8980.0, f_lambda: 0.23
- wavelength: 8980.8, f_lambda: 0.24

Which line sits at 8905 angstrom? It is Hgamma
